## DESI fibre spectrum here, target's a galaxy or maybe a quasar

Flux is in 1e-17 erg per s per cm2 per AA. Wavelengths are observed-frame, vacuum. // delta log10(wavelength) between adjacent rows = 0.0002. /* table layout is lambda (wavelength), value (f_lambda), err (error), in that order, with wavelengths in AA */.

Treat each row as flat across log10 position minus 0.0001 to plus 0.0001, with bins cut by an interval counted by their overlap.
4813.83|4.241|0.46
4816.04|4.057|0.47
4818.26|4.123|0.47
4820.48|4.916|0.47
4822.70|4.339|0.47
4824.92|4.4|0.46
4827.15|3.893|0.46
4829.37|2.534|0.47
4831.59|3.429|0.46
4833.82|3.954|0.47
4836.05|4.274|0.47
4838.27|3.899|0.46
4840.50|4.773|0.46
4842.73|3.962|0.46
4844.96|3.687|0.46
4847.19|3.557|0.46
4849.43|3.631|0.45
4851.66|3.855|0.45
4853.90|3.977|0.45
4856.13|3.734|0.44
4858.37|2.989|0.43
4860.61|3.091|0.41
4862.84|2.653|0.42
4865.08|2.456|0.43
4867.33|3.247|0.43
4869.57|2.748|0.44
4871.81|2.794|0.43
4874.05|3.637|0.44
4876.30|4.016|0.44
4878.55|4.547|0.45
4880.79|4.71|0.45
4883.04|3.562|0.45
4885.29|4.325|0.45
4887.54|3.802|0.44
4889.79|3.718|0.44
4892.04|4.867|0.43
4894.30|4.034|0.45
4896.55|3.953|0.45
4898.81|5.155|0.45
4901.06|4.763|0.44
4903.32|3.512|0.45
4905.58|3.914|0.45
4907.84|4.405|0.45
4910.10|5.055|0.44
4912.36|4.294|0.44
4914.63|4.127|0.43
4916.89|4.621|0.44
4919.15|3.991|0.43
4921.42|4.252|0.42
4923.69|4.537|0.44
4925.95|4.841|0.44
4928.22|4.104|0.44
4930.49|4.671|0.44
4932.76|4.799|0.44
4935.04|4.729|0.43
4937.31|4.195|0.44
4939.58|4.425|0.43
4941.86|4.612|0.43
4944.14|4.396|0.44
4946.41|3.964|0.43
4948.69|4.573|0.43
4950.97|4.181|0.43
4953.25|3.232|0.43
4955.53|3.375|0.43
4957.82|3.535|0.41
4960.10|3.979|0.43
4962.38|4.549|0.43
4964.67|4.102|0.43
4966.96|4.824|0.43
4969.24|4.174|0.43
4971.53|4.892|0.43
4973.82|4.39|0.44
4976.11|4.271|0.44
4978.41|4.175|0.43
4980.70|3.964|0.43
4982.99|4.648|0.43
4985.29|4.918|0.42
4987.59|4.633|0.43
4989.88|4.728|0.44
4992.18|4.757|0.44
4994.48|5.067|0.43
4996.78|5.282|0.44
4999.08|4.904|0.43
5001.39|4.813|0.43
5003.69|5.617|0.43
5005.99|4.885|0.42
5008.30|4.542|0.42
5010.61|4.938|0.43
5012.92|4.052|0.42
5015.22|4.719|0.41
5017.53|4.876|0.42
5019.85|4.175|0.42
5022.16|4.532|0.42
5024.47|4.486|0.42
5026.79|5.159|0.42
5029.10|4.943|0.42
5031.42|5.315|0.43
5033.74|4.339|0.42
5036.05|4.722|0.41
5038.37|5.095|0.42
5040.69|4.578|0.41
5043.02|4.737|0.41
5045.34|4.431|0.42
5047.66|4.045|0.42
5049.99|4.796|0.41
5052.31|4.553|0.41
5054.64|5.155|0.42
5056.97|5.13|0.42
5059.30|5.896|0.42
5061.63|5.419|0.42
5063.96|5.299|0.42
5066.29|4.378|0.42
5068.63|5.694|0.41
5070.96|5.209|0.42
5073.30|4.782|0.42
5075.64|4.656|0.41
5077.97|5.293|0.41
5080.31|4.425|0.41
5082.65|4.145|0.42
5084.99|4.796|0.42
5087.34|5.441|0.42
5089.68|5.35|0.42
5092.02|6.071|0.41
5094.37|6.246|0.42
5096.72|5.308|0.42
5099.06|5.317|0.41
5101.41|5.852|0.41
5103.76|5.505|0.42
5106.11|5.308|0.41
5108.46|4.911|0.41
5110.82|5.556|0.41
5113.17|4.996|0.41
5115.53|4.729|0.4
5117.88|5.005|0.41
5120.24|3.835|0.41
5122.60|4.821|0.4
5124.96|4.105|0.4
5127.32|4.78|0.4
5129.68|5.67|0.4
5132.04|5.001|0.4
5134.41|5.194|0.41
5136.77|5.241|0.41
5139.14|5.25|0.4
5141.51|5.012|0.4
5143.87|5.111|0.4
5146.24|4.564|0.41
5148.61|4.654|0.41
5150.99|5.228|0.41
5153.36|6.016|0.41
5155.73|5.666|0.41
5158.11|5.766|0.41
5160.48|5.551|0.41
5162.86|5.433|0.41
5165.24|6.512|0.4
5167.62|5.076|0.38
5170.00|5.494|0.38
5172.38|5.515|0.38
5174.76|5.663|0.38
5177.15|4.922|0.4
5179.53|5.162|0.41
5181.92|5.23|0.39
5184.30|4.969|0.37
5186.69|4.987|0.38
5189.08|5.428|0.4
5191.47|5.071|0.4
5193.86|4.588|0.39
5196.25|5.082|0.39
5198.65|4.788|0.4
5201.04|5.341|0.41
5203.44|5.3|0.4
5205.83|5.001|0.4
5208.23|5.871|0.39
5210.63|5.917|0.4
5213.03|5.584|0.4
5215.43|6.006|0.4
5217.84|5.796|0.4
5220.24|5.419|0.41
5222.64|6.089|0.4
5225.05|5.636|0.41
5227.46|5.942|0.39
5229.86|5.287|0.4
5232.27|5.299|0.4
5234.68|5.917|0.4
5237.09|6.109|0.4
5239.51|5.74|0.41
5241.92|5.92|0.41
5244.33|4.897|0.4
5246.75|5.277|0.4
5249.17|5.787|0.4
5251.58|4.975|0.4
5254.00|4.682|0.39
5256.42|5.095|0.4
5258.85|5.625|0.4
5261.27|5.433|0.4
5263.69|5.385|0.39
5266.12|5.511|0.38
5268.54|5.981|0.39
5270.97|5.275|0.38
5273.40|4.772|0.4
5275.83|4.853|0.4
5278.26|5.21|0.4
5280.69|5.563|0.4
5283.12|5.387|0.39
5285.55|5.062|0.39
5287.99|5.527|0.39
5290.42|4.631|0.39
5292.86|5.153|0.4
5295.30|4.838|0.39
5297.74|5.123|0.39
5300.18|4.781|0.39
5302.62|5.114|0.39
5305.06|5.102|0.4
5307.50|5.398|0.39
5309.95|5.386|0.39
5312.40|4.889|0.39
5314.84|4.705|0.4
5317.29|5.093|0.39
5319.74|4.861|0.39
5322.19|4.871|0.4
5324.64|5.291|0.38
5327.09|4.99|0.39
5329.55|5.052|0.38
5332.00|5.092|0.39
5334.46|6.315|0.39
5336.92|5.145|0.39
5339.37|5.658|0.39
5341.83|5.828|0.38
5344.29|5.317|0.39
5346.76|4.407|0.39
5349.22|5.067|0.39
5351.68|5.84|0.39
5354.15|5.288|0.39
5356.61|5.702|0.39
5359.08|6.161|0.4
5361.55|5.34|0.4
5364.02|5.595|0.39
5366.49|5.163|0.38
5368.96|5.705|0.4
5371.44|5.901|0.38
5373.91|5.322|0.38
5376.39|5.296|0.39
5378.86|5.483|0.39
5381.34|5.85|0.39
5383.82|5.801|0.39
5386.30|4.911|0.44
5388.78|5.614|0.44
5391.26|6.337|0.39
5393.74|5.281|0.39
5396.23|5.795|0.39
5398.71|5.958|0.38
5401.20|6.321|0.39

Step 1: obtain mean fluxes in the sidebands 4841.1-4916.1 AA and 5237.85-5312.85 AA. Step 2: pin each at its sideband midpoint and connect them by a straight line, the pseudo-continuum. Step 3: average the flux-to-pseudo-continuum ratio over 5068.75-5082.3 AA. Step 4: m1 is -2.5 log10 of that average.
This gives -0.08 mag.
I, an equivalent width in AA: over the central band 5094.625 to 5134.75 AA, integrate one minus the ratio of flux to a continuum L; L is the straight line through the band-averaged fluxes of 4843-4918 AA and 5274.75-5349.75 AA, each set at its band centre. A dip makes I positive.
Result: -4.5 AA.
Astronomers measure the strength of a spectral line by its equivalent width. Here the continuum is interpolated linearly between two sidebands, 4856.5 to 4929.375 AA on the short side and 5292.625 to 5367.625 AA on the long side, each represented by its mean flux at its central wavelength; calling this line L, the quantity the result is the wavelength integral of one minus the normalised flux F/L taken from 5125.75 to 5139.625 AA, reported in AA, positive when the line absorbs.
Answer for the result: -1.5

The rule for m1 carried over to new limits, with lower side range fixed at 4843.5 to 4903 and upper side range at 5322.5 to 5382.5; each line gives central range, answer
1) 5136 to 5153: -0.076 mag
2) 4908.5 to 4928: -0.140 mag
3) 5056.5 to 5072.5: -0.193 mag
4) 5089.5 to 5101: -0.249 mag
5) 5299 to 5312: 0.028 mag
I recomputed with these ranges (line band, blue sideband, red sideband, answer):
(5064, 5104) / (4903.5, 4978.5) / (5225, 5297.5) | -3.6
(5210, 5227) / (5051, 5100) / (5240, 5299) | -1.8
